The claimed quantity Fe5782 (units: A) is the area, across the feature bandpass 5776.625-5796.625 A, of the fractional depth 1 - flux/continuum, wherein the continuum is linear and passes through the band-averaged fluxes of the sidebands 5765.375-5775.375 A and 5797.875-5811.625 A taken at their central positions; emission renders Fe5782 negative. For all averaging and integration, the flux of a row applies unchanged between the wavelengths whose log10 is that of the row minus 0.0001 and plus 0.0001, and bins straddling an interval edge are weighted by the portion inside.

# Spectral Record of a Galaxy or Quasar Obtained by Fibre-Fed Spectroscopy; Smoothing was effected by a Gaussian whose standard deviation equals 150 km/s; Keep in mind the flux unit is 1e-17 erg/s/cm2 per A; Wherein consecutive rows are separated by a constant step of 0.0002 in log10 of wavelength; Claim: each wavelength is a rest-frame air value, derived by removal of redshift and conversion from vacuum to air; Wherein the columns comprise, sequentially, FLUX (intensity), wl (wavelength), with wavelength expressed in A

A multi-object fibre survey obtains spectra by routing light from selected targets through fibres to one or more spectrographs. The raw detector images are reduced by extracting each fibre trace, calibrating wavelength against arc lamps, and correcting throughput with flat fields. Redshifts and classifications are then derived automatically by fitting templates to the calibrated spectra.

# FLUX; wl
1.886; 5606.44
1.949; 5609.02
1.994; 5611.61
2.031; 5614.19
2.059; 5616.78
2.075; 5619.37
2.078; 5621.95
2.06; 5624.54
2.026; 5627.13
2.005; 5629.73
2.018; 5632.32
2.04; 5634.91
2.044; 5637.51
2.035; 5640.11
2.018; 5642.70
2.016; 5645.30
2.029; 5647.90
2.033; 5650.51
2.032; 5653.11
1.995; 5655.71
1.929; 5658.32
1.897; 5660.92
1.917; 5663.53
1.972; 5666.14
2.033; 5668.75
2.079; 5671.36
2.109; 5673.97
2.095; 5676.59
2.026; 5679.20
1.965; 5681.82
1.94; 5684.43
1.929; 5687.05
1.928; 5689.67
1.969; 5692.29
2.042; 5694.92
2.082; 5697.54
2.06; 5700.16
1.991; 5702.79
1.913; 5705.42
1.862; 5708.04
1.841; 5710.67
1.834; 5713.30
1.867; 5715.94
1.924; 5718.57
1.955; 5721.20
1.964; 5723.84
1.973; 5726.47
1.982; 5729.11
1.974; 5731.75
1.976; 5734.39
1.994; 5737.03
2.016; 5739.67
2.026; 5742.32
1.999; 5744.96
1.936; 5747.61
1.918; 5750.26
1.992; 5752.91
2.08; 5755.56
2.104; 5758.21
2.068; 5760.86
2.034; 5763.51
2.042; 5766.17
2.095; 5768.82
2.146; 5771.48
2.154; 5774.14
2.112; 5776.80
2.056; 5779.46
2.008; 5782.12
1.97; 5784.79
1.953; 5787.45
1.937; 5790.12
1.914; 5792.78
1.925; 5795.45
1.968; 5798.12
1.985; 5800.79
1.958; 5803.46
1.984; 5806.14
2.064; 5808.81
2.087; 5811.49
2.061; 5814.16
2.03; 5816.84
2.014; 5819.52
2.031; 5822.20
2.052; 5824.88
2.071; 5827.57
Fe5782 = 0.82 A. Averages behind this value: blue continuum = 2.11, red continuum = 2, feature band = 1.98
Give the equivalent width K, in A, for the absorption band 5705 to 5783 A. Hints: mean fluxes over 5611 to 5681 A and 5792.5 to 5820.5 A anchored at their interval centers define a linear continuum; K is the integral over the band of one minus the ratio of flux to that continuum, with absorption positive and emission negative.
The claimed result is 0.6 A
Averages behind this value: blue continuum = 2.02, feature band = 2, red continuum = 2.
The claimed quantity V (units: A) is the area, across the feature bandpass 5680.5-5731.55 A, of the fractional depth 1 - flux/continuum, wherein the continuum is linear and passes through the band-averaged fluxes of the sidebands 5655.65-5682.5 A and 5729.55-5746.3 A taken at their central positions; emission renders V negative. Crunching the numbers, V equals 1.3 A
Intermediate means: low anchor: 2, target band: 1.95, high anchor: 2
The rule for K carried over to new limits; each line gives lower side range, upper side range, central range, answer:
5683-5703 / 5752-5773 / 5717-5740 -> 0.7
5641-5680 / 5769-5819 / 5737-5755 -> 0.3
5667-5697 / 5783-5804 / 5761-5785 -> -1.3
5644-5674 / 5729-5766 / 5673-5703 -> -0.1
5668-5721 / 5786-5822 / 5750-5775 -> -1.0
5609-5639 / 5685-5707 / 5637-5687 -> 0.1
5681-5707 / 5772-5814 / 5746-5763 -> -0.2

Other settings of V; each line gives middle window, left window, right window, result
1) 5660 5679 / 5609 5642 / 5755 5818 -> 0.1 A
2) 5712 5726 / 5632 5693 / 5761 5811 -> 0.7 A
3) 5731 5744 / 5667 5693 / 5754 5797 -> 0.2 A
